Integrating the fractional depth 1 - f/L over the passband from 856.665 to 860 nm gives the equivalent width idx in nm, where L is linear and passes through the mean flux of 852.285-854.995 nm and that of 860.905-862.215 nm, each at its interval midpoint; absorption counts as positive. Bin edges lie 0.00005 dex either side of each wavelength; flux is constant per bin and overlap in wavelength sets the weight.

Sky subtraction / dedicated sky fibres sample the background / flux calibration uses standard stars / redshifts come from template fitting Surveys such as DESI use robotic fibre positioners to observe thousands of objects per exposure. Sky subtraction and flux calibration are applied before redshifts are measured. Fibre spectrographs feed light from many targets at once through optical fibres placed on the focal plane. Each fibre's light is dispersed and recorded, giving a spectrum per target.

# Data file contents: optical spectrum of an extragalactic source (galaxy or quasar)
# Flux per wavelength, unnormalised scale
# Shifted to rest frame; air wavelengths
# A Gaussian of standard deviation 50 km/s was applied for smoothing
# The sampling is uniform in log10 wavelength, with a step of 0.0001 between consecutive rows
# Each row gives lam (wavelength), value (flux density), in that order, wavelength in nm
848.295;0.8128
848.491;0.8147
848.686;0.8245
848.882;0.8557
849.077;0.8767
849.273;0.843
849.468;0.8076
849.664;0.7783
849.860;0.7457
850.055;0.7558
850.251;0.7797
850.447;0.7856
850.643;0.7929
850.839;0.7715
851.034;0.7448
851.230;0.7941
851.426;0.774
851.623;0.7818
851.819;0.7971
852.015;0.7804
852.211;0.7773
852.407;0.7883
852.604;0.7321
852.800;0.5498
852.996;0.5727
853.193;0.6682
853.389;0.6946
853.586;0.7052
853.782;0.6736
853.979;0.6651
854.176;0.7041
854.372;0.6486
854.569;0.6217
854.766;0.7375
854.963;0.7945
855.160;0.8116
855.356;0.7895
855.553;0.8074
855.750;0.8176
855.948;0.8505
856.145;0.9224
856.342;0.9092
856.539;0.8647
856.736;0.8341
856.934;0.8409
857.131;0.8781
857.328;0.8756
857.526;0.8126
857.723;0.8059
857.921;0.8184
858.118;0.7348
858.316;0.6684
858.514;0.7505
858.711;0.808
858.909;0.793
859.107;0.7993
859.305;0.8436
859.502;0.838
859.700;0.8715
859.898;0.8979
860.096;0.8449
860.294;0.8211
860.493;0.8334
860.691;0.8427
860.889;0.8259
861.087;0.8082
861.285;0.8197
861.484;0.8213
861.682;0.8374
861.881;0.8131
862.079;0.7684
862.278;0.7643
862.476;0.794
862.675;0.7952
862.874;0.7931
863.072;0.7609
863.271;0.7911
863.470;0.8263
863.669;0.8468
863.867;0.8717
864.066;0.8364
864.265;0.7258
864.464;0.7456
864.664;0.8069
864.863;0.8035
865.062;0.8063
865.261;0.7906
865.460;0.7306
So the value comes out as -0.26 nm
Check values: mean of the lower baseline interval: 0.681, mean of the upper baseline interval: 0.811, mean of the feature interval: 0.816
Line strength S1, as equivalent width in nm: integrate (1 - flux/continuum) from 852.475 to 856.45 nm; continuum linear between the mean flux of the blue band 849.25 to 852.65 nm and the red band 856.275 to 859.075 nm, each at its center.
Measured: 0.311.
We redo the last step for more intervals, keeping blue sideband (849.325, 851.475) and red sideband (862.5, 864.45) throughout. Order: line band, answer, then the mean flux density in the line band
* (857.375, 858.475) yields 0.03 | 0.772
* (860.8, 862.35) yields -0.02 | 0.808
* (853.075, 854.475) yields 0.19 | 0.678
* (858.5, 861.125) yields -0.11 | 0.83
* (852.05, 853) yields 0.10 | 0.702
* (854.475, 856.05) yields 0.01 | 0.779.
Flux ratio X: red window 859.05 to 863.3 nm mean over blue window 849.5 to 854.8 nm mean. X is 1.12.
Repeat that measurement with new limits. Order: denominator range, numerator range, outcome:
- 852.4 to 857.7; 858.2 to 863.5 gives 1.06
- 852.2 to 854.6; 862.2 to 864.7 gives 1.18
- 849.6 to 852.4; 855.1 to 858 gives 1.09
